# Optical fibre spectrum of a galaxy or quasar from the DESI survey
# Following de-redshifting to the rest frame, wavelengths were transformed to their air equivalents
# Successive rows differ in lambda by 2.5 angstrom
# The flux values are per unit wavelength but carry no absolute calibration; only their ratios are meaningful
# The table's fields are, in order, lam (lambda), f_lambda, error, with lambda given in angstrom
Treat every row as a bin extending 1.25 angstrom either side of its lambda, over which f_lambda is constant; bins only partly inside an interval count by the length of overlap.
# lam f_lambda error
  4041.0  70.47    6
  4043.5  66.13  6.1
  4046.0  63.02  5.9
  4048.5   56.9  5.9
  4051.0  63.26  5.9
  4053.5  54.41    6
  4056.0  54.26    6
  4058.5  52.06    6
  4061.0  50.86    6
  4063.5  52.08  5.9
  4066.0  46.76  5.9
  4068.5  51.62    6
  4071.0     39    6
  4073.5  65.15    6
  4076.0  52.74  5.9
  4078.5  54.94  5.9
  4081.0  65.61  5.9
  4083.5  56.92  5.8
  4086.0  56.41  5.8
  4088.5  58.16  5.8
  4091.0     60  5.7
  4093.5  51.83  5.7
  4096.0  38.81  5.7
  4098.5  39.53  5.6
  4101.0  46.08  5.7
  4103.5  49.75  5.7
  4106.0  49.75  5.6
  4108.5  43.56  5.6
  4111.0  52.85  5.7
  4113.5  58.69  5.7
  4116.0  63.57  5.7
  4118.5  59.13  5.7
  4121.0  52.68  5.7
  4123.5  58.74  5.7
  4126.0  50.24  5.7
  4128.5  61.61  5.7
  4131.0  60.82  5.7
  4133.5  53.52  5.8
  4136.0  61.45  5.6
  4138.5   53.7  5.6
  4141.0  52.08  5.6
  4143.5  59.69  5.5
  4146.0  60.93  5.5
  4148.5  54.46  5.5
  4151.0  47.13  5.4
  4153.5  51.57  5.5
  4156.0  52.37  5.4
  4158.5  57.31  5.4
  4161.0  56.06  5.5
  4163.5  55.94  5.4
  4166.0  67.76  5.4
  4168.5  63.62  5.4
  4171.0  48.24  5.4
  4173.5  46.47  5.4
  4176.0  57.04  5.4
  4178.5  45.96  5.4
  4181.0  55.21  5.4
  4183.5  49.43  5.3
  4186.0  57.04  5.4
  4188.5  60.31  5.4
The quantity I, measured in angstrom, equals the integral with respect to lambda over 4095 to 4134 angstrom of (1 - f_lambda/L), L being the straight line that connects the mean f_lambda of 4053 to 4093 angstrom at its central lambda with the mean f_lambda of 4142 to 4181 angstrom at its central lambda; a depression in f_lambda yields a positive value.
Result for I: 1.53 angstrom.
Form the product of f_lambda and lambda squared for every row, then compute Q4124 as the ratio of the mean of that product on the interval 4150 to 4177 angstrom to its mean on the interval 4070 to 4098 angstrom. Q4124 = 1.05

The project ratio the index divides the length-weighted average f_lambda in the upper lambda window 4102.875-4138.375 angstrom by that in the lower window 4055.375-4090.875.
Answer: 1.02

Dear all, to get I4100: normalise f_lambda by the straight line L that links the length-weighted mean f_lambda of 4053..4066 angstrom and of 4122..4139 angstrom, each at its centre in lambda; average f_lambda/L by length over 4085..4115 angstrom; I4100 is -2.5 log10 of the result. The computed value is 0.09 mag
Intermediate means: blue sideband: 52.1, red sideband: 57.2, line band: 50.5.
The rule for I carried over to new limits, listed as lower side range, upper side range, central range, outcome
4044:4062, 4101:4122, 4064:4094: 0.17 angstrom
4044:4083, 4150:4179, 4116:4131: -0.75 angstrom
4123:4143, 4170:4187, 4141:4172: -1.35 angstrom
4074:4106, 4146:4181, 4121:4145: -1.32 angstrom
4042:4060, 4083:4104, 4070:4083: -0.51 angstrom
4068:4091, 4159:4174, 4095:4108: 2.63 angstrom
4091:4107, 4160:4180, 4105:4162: -4.97 angstrom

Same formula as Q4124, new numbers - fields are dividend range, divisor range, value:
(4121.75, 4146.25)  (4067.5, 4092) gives 1.04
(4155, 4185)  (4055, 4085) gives 1.07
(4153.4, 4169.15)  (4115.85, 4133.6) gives 1.03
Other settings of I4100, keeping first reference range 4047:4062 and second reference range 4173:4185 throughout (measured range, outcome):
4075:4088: -0.06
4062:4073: 0.13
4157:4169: -0.16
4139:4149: -0.09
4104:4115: 0.05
